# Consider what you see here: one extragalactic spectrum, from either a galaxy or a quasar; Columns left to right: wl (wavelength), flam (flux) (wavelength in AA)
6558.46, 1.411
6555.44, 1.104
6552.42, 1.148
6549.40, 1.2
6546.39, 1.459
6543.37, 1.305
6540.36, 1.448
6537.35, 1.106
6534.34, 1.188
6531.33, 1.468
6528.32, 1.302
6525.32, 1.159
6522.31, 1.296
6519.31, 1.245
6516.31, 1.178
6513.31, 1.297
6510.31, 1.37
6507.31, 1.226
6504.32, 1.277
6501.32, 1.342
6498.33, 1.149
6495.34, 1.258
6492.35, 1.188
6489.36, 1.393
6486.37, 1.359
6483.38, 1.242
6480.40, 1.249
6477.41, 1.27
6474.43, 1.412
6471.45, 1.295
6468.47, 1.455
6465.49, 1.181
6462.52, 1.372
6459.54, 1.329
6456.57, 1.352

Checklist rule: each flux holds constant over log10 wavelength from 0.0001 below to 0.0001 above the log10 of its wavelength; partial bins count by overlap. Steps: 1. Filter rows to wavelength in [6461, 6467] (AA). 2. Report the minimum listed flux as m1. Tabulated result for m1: 1.181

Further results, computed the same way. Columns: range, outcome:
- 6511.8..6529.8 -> 1.159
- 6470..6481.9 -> 1.249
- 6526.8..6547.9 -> 1.106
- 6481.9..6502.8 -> 1.149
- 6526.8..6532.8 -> 1.302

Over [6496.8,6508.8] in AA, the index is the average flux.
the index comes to 1.25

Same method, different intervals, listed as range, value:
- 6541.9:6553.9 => 1.28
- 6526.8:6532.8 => 1.38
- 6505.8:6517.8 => 1.27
